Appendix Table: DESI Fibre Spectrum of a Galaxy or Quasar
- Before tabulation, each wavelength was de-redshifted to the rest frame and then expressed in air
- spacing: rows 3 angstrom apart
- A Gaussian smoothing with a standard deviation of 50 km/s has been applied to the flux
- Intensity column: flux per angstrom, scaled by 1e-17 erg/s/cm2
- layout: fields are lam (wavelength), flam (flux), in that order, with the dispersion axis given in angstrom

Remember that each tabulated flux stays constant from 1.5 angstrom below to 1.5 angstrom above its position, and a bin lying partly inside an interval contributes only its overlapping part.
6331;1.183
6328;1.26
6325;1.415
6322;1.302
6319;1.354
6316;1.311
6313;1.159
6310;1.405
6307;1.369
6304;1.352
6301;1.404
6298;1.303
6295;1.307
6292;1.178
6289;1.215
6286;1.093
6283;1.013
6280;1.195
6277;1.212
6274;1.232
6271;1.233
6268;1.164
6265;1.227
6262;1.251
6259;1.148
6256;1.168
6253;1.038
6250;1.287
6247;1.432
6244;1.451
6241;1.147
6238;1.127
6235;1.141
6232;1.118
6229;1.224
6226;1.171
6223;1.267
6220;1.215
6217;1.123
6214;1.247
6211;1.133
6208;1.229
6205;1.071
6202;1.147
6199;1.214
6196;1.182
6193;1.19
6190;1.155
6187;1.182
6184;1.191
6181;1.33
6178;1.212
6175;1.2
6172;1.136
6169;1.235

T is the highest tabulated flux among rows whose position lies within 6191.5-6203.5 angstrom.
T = 1.214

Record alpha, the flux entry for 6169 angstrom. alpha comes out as 1.235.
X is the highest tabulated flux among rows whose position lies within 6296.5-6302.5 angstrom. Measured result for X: 1.404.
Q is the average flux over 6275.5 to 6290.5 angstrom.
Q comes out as 1.15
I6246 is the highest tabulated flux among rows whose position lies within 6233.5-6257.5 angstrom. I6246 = 1.451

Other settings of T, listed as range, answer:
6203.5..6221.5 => 1.247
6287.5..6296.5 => 1.307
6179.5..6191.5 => 1.33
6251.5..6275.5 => 1.251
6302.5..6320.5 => 1.405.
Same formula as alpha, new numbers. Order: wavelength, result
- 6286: 1.093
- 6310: 1.405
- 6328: 1.26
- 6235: 1.141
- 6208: 1.229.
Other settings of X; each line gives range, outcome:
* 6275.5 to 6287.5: 1.212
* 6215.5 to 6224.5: 1.267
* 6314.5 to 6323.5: 1.354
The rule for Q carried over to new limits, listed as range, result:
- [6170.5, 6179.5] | 1.18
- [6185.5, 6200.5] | 1.18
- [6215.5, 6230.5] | 1.2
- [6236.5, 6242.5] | 1.14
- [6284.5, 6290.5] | 1.15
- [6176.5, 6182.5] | 1.27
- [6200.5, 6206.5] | 1.11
